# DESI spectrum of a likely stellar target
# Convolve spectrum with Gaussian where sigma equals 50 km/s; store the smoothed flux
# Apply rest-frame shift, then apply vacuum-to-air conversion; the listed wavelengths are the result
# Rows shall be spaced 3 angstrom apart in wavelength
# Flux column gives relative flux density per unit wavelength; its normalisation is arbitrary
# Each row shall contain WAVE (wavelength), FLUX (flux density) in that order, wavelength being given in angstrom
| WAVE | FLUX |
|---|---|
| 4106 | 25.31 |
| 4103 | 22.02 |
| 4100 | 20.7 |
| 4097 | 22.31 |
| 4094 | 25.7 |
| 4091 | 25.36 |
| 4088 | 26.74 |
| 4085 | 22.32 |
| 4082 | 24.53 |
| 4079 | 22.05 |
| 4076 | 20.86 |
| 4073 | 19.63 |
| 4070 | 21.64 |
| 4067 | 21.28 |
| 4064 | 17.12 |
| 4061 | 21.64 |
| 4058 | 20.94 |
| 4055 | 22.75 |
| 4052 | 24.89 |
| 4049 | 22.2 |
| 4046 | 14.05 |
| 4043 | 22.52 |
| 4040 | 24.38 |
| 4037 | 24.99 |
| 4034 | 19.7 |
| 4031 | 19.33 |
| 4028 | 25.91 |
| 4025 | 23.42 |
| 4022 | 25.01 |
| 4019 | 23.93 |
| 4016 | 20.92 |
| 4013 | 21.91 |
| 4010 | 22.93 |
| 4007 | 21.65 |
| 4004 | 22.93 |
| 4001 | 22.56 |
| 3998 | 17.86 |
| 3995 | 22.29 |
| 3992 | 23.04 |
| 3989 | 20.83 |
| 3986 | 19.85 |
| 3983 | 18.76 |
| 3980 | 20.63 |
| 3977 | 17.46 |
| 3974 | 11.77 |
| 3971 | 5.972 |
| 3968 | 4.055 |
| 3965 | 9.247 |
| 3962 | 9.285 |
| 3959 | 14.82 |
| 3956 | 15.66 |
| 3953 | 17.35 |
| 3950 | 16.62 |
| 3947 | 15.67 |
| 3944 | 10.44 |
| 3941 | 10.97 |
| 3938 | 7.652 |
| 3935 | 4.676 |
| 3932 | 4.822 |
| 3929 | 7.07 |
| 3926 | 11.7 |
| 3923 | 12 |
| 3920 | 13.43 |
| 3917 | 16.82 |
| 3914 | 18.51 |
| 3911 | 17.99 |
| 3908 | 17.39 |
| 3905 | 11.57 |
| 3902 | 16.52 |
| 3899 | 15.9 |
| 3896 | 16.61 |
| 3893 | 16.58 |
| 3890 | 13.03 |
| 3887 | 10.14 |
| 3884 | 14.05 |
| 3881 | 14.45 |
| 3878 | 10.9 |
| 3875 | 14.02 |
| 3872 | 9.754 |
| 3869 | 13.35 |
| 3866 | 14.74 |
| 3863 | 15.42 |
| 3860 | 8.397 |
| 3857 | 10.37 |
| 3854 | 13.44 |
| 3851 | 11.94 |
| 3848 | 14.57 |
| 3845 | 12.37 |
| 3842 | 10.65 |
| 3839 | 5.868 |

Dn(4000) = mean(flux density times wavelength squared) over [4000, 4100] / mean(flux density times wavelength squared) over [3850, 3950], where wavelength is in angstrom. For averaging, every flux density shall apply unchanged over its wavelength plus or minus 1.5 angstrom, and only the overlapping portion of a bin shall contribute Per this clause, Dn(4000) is 1.88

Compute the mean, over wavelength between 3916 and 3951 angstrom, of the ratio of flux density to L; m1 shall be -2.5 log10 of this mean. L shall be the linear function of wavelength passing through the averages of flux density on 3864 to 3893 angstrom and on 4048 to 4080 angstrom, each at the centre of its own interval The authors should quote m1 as 0.38 mag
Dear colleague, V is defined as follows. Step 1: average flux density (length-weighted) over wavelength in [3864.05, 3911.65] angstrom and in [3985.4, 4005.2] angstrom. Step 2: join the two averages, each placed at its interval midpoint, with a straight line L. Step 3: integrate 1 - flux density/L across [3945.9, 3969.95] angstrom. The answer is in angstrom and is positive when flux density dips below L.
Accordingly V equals 7.77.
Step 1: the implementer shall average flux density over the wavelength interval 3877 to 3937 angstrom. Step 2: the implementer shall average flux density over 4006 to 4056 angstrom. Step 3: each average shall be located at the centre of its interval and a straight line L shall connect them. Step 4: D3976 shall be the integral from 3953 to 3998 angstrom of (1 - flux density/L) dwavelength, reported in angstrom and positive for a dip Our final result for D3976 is 7.4 angstrom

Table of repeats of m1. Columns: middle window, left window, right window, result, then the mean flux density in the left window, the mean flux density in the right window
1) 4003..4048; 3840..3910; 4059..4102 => -0.12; 13.3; 22.3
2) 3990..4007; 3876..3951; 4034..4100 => -0.20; 13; 22.2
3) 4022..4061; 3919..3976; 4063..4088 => -0.19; 10.7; 21.6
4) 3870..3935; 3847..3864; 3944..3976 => -0.10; 12.2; 12.1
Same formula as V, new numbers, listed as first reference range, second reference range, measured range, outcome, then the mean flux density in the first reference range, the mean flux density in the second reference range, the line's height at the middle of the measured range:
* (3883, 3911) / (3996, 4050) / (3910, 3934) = 5.3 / 14.8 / 22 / 16.3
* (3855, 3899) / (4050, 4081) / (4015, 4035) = -3.2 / 13.1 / 21.3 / 19.6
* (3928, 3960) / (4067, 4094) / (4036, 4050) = -1.2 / 11.4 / 23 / 19.8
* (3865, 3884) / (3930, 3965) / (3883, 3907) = -3.6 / 12.9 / 11.5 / 12.5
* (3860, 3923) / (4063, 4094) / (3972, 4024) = -4.7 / 14.4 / 22.4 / 18.9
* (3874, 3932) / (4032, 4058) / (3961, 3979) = 7.9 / 13.9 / 21.8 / 17.6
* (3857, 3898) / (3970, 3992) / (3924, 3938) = 7.3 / 13.1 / 17.2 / 15.2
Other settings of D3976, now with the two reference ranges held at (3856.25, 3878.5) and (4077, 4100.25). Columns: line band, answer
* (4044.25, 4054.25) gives 0.5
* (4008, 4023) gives -2.1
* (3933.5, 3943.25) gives 4.9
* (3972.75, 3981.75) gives 0.6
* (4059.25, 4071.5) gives 1.2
